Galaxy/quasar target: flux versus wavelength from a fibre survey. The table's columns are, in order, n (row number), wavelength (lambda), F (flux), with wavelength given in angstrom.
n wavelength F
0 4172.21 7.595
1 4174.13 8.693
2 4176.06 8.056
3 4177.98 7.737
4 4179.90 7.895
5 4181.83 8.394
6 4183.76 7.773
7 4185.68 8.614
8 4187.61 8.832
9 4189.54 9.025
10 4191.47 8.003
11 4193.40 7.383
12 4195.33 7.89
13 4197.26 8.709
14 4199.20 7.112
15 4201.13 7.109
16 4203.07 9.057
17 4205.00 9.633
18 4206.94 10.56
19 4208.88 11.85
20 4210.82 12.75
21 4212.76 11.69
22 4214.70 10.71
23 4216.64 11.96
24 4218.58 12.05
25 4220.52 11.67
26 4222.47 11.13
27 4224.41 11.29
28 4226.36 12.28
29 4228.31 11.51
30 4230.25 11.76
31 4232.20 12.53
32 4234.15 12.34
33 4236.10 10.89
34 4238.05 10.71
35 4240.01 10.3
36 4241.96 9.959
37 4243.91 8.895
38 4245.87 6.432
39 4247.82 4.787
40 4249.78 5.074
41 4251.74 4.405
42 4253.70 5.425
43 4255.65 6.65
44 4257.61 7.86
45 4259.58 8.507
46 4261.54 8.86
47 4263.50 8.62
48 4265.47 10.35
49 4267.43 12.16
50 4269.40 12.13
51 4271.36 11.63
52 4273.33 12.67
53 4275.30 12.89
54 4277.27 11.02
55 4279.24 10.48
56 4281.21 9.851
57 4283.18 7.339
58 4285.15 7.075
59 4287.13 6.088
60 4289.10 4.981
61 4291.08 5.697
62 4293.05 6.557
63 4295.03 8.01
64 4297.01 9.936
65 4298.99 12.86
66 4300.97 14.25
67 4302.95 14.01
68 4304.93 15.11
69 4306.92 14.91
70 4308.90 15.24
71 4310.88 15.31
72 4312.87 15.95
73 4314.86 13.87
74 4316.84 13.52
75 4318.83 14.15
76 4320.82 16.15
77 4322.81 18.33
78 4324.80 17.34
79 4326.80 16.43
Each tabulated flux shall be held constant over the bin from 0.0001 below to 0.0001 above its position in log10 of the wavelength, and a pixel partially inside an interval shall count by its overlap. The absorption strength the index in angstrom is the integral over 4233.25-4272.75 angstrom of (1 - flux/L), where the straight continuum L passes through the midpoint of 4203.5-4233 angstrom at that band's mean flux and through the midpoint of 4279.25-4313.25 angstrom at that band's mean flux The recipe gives 8.2 angstrom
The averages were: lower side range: 11.5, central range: 8.83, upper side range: 10.7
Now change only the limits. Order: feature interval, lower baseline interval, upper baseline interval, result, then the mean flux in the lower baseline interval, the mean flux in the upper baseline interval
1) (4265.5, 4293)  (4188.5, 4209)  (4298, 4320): 7.1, 8.63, 14.5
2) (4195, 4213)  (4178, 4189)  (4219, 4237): 0.6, 8.28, 11.7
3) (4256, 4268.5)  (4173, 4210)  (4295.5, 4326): 3.0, 8.56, 14.6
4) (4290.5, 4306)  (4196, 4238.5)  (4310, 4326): 4.0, 10.9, 15.6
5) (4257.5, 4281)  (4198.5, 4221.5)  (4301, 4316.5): 4.4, 10.6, 14.8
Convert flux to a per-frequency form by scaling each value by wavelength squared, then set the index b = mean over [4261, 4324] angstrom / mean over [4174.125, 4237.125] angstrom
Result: 1.22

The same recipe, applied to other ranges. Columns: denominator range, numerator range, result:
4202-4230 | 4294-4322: 1.28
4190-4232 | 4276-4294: 0.78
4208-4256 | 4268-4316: 1.15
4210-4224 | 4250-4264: 0.61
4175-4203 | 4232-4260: 1.04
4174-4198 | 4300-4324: 1.95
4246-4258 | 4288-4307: 1.88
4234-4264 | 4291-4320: 1.66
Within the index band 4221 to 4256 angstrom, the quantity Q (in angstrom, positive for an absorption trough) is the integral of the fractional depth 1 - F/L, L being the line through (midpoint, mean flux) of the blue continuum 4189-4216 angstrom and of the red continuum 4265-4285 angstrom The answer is 2.7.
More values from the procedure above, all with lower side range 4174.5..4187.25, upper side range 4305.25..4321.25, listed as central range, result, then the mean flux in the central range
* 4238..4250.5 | 3.8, 7.88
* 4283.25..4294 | 5.9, 6.19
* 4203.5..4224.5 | -3.2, 11.3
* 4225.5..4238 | -1.3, 11.8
